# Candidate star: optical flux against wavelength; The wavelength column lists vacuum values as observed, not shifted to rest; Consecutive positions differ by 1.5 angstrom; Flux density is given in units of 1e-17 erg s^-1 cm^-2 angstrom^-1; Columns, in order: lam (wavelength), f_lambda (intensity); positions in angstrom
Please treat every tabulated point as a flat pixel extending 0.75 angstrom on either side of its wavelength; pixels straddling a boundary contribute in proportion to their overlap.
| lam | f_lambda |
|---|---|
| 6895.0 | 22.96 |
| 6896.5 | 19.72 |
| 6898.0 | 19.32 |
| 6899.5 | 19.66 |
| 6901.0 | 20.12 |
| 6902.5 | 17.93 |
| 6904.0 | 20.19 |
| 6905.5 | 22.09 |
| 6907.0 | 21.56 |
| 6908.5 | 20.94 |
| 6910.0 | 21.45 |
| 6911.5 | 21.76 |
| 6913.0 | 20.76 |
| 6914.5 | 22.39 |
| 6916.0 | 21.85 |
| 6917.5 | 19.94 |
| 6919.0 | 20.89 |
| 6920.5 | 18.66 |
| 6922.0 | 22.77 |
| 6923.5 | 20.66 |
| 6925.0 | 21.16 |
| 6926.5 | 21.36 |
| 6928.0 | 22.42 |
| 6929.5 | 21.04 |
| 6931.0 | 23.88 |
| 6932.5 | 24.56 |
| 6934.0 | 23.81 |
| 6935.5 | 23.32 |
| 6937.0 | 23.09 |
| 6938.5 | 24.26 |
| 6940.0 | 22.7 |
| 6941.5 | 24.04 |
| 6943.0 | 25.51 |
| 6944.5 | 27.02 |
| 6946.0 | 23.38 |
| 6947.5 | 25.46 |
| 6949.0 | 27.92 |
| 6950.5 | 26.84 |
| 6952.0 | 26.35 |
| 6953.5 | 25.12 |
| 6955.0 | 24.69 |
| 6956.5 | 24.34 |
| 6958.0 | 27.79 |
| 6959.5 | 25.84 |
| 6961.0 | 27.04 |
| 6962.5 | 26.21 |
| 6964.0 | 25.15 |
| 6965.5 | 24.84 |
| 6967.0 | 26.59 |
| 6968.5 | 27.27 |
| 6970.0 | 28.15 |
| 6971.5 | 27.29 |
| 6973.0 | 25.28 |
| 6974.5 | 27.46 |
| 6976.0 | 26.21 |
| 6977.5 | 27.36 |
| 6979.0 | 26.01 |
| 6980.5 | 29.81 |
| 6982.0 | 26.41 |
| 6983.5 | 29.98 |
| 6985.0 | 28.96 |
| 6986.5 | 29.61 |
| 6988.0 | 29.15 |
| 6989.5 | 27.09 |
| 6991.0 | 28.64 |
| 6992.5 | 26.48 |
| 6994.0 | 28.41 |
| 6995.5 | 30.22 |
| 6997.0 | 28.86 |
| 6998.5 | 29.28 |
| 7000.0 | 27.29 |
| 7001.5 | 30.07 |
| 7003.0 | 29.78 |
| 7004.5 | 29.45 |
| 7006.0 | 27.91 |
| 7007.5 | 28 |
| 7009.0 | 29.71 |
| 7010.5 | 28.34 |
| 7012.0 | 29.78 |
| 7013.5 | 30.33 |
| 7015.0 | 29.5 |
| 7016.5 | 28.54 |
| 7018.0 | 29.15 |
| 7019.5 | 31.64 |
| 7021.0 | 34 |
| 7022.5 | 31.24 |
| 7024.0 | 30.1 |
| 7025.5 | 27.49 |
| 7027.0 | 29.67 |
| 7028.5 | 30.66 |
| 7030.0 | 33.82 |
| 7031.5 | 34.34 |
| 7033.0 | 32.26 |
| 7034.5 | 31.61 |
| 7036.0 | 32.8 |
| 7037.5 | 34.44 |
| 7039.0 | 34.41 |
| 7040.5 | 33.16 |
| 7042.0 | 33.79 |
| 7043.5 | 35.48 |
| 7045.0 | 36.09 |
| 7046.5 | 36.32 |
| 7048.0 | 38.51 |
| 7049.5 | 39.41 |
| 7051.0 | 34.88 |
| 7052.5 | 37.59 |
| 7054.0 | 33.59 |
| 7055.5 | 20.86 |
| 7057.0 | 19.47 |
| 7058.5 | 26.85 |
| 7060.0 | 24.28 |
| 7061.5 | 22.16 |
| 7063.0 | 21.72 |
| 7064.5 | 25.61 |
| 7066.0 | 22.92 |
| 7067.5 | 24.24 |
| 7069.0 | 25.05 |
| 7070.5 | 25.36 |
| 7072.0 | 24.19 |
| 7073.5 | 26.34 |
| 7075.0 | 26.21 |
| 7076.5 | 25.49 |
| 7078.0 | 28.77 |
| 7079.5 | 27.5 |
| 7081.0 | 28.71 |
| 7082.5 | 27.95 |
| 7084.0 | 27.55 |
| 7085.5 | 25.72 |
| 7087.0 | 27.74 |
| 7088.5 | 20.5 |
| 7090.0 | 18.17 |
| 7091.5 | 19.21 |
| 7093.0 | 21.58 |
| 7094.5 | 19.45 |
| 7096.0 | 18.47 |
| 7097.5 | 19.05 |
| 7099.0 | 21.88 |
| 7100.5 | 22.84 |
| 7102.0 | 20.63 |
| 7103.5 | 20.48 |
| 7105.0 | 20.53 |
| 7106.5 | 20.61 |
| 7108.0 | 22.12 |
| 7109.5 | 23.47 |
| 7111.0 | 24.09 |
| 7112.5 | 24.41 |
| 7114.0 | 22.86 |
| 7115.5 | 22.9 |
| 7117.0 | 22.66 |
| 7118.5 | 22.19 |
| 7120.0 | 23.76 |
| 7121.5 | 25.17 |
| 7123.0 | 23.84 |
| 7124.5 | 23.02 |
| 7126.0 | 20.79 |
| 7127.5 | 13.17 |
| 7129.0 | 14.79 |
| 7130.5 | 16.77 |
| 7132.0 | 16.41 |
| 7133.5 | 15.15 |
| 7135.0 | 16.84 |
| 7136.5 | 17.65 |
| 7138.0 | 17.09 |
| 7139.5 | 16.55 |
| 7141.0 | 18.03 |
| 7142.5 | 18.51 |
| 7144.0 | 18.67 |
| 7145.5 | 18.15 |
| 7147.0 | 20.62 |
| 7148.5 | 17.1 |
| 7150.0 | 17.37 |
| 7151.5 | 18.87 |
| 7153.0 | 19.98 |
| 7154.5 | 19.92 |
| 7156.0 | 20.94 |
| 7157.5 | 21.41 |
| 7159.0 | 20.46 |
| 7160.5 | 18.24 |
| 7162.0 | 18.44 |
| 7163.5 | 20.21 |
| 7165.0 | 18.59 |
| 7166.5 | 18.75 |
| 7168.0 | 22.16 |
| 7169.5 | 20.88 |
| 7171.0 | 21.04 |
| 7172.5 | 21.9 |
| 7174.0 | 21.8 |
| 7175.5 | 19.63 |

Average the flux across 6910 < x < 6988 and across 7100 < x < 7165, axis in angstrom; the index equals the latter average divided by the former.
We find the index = 0.8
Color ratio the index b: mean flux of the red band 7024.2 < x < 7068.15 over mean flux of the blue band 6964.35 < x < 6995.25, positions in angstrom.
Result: 1.1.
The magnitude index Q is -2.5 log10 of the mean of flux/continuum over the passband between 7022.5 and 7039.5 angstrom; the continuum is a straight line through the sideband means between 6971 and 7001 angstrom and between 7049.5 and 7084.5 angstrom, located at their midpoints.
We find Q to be -0.17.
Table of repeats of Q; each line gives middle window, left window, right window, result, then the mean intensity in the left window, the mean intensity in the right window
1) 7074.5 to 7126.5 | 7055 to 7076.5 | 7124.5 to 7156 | -0.10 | 24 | 17.8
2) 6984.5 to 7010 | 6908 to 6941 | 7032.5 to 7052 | 0.05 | 22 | 34.9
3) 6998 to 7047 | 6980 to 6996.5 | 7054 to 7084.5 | -0.15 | 28.6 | 25.3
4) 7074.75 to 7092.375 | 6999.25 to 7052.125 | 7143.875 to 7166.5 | 0.04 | 31.9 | 19.3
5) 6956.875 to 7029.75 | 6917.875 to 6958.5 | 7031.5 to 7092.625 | -0.10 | 23.8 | 28.5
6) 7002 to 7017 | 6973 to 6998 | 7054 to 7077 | -0.08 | 28.1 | 24.3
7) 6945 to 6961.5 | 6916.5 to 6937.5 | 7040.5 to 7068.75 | -0.10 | 22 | 29.7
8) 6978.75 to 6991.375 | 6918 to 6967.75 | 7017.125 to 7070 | -0.06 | 24.2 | 30.5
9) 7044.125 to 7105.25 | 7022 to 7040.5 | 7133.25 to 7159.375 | 0.05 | 32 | 18.6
